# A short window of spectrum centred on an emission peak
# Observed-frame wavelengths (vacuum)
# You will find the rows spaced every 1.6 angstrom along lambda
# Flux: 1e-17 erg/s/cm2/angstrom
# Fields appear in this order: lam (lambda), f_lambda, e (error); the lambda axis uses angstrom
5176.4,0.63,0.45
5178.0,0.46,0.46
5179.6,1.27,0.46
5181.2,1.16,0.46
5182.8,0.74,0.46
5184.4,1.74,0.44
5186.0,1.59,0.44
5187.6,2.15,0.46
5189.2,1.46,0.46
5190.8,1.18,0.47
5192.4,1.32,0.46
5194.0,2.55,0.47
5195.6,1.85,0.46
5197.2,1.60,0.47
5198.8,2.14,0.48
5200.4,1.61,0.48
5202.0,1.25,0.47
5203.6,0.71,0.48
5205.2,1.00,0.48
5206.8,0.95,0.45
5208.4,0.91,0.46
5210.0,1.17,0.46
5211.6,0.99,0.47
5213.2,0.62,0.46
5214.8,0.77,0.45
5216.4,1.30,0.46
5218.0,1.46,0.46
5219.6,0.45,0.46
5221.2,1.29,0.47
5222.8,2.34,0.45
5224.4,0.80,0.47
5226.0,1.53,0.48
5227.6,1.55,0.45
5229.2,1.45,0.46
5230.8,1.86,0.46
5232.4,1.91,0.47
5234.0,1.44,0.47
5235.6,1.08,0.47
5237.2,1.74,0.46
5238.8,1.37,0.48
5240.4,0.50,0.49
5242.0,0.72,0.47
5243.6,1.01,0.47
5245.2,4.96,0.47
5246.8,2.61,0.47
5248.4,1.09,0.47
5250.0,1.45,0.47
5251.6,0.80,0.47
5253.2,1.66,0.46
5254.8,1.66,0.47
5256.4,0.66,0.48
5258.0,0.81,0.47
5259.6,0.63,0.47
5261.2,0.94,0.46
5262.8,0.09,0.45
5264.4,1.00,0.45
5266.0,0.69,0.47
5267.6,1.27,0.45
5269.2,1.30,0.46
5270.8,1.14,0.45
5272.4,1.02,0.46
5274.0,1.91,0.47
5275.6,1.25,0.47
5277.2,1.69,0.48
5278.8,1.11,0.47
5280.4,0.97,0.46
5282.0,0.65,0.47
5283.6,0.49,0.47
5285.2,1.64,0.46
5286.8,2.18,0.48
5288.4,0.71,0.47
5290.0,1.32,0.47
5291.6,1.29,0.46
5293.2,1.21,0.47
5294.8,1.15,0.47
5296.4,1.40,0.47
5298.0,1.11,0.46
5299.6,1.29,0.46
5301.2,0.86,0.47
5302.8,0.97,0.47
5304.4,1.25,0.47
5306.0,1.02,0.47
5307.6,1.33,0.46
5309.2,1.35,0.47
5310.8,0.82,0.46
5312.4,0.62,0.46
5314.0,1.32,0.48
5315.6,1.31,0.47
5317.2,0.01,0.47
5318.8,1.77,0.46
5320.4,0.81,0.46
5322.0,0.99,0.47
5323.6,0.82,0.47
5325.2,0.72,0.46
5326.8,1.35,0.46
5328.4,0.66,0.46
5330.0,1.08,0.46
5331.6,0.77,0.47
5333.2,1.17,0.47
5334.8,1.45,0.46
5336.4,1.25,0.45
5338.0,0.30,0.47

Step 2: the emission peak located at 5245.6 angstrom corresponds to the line [O III] 5007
